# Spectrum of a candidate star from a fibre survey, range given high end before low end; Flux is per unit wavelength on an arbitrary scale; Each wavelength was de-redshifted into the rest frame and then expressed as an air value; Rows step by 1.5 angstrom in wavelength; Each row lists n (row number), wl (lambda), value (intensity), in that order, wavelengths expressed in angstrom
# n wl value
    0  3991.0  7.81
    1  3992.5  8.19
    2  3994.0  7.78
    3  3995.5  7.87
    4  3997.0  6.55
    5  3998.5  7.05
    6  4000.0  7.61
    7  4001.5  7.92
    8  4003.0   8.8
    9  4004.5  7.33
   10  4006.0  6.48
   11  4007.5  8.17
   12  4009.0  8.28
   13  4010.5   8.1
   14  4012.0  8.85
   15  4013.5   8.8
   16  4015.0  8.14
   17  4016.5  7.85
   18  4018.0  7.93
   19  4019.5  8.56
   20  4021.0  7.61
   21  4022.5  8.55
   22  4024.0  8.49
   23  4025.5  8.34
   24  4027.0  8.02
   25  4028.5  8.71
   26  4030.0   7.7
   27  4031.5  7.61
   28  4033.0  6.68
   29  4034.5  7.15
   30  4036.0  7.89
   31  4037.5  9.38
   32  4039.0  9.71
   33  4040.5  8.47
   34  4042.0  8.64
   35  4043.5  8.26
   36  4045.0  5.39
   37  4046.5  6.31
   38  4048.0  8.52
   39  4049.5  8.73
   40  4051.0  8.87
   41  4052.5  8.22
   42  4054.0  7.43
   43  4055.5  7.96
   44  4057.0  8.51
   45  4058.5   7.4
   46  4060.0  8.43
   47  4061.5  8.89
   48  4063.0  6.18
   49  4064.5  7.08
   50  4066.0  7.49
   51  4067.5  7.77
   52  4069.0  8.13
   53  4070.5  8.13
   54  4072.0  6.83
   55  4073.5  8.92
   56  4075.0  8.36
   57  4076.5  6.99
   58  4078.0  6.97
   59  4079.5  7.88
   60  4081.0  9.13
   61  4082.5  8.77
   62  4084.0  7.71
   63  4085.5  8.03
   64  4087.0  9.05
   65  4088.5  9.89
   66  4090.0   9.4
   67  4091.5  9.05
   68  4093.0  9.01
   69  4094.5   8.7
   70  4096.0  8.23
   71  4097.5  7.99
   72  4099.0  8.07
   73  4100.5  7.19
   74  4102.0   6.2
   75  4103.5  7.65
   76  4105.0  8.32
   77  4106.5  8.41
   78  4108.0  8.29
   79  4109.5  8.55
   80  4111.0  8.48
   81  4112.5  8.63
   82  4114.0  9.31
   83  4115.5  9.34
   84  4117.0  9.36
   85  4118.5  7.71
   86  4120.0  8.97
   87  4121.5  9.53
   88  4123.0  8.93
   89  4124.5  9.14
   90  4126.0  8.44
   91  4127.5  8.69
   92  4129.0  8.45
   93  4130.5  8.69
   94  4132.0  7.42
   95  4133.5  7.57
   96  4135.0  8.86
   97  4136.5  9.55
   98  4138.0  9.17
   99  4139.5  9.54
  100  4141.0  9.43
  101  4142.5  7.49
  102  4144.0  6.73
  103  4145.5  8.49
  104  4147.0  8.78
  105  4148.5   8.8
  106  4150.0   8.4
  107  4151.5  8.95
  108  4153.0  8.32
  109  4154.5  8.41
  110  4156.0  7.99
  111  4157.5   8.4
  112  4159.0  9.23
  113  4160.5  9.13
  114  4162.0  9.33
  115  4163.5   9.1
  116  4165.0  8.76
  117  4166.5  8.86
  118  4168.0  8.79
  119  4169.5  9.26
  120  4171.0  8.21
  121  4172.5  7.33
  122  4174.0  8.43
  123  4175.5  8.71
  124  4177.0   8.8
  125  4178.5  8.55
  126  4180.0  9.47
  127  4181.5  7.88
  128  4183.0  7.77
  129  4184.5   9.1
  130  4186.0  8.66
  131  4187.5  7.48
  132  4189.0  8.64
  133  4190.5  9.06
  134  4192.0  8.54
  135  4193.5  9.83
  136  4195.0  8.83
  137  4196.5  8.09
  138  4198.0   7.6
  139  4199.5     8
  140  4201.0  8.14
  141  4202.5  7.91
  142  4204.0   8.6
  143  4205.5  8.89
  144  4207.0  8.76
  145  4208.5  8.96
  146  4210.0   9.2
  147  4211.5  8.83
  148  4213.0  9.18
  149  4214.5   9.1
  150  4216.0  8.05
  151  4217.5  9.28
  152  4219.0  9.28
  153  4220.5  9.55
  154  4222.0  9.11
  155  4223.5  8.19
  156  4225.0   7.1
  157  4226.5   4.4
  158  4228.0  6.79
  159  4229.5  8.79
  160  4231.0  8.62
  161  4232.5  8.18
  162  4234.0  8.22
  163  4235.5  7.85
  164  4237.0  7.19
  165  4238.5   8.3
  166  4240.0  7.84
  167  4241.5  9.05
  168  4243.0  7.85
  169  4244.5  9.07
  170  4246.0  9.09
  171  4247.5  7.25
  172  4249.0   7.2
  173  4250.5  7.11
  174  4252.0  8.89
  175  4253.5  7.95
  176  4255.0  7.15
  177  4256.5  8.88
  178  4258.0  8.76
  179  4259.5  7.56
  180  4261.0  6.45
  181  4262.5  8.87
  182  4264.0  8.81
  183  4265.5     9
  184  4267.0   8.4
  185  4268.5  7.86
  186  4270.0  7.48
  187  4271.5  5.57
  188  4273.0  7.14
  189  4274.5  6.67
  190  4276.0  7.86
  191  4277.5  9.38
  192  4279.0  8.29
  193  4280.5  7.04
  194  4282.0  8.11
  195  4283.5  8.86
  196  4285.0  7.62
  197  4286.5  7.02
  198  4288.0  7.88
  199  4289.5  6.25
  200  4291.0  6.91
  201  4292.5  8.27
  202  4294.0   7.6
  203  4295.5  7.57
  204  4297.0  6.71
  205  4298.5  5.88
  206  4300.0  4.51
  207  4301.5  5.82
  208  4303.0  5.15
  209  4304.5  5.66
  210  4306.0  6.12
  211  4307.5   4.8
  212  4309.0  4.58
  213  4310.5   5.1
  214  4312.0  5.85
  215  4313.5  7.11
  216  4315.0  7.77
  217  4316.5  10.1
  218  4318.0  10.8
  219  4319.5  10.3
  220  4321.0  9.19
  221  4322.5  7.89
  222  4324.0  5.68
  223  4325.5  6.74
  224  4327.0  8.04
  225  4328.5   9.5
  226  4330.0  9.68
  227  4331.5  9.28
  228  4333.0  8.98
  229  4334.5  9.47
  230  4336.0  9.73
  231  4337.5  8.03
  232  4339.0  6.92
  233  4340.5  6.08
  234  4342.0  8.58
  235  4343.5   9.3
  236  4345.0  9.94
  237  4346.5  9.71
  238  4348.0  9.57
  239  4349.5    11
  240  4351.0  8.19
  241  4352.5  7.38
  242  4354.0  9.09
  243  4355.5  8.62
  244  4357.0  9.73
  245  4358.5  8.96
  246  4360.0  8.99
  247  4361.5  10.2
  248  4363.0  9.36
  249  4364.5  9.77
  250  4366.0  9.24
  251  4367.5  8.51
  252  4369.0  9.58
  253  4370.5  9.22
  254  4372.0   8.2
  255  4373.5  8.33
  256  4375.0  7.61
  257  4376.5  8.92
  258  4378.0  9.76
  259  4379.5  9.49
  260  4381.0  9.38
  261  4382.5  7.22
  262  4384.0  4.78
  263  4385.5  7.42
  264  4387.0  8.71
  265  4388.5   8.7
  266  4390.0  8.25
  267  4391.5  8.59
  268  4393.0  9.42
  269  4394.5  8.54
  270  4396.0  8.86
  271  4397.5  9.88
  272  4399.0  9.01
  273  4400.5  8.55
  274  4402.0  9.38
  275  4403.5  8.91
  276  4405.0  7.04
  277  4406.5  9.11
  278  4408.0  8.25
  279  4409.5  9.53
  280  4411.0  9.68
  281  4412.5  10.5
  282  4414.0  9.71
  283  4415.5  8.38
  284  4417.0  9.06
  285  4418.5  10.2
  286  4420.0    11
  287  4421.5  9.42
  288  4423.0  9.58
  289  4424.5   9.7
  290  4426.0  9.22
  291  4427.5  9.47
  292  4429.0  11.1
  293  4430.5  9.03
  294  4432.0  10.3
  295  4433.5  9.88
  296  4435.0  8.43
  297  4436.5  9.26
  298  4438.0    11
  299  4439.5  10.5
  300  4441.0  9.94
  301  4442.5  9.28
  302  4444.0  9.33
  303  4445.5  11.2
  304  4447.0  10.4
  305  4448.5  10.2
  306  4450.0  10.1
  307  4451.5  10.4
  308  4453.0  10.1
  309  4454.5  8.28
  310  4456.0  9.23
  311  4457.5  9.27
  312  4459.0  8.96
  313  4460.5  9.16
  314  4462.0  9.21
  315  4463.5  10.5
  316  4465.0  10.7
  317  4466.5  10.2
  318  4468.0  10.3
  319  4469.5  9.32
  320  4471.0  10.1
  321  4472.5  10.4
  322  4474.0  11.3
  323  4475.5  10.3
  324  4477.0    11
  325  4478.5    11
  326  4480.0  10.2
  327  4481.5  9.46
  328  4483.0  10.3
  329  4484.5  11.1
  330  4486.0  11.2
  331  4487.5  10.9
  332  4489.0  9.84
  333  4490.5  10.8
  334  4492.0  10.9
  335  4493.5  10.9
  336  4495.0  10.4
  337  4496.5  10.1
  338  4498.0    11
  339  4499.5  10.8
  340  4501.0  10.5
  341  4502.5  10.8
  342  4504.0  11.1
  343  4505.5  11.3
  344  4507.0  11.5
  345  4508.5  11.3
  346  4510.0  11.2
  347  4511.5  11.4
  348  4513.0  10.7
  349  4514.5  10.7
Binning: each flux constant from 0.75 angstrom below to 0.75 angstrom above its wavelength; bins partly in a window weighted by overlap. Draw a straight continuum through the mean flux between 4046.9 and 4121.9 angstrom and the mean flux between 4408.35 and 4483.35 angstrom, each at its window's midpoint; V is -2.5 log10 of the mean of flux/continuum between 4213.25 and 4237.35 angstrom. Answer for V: 0.09 mag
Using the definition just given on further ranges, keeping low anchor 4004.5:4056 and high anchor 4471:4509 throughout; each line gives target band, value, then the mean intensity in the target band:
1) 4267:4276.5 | 0.30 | 7.18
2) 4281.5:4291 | 0.25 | 7.55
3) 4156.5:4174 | 0.01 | 8.74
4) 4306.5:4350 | 0.19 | 8.24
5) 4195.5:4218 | 0.06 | 8.57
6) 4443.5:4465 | 0.08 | 9.78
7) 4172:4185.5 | 0.05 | 8.47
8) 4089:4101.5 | 0.00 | 8.44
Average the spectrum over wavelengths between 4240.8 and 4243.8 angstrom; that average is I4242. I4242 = 8.45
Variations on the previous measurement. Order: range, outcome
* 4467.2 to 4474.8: 10.3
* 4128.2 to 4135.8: 8.21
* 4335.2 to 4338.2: 8.9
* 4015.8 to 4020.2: 8.11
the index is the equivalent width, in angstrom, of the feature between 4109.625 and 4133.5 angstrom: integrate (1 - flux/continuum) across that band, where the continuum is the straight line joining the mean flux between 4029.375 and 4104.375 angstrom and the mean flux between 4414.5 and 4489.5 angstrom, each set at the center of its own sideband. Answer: -1.2 angstrom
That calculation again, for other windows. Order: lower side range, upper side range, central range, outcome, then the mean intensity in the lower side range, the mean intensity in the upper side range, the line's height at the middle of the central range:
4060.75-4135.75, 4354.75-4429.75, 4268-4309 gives 8.64 angstrom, 8.3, 9.02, 8.76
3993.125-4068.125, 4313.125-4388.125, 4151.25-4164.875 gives -0.84 angstrom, 7.93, 8.73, 8.25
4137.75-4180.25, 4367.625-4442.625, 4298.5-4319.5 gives 5.62 angstrom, 8.63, 9.1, 8.92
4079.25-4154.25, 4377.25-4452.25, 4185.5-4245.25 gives 2.82 angstrom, 8.54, 9.3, 8.79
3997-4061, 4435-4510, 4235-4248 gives 1.31 angstrom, 8.01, 10.3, 9.11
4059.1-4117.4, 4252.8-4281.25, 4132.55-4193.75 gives -4.20 angstrom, 8.22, 7.85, 8.06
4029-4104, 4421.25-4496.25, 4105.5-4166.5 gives -2.08 angstrom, 8.02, 10.1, 8.38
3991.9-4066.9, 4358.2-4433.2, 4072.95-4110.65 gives -0.67 angstrom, 7.94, 9.05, 8.13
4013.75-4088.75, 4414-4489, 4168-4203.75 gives 0.92 angstrom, 8.03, 9.97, 8.68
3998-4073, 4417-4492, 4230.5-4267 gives 3.57 angstrom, 7.95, 10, 9.02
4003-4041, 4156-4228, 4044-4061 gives 0.78 angstrom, 8.12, 8.54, 8.2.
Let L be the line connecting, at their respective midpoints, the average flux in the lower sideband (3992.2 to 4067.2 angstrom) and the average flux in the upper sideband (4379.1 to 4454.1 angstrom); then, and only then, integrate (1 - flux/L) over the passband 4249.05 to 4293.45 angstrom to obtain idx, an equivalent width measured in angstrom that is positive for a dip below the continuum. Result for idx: 5.07 angstrom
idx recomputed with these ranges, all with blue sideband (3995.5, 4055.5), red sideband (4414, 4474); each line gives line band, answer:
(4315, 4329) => 1.0 angstrom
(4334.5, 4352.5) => 1.1 angstrom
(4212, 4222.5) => -0.3 angstrom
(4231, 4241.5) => 1.0 angstrom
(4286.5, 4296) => 1.8 angstrom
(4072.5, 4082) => 0.2 angstrom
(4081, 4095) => -1.0 angstrom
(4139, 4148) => 0.1 angstrom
